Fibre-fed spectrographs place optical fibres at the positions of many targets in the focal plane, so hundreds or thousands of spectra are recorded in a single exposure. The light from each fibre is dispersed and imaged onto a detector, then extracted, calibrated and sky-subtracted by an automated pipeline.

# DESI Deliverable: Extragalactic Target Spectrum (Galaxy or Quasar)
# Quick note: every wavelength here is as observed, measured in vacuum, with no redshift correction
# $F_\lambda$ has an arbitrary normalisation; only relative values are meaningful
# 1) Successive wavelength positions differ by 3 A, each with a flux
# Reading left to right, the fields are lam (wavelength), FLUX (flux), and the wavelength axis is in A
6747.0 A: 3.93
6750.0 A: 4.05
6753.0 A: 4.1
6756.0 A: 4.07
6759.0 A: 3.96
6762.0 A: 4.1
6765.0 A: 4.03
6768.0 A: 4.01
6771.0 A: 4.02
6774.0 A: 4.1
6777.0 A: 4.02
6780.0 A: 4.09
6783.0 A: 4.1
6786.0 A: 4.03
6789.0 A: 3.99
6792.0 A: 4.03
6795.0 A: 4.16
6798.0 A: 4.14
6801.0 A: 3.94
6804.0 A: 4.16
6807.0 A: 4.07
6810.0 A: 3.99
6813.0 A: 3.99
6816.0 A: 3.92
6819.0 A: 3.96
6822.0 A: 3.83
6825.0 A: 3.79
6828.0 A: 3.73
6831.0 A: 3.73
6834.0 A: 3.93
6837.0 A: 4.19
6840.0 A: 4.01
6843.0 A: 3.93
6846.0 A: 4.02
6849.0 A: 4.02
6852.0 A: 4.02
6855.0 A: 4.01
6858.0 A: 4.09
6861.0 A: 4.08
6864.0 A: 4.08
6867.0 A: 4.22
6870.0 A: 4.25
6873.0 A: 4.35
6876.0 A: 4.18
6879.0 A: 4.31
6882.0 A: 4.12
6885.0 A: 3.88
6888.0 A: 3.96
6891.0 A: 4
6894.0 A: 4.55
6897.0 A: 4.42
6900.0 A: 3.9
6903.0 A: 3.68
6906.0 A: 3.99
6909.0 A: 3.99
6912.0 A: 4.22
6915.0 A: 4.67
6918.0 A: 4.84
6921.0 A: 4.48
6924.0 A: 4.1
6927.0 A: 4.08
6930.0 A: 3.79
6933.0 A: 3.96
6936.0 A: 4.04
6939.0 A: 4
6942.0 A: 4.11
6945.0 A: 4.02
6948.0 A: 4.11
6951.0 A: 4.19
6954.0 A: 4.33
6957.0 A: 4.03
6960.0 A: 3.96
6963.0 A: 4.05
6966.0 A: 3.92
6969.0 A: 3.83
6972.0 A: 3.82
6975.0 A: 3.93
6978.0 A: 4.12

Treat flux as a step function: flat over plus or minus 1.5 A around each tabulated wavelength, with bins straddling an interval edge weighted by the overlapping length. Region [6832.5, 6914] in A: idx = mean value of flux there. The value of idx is 4.09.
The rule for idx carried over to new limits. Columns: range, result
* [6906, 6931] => 4.26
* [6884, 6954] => 4.14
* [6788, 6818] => 4.04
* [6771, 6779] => 4.05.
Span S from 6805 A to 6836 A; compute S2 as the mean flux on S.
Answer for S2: 3.9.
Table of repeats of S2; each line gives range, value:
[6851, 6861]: 4.05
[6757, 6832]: 4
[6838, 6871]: 4.07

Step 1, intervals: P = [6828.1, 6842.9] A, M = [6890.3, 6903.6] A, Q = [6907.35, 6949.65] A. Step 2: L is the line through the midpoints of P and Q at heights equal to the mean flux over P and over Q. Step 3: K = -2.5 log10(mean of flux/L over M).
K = -0.01 mag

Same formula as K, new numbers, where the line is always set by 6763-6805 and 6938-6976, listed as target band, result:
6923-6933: 0.01 mag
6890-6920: -0.05 mag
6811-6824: 0.04 mag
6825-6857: 0.03 mag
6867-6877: -0.06 mag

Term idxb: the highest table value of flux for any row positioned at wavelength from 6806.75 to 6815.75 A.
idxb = 4.07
